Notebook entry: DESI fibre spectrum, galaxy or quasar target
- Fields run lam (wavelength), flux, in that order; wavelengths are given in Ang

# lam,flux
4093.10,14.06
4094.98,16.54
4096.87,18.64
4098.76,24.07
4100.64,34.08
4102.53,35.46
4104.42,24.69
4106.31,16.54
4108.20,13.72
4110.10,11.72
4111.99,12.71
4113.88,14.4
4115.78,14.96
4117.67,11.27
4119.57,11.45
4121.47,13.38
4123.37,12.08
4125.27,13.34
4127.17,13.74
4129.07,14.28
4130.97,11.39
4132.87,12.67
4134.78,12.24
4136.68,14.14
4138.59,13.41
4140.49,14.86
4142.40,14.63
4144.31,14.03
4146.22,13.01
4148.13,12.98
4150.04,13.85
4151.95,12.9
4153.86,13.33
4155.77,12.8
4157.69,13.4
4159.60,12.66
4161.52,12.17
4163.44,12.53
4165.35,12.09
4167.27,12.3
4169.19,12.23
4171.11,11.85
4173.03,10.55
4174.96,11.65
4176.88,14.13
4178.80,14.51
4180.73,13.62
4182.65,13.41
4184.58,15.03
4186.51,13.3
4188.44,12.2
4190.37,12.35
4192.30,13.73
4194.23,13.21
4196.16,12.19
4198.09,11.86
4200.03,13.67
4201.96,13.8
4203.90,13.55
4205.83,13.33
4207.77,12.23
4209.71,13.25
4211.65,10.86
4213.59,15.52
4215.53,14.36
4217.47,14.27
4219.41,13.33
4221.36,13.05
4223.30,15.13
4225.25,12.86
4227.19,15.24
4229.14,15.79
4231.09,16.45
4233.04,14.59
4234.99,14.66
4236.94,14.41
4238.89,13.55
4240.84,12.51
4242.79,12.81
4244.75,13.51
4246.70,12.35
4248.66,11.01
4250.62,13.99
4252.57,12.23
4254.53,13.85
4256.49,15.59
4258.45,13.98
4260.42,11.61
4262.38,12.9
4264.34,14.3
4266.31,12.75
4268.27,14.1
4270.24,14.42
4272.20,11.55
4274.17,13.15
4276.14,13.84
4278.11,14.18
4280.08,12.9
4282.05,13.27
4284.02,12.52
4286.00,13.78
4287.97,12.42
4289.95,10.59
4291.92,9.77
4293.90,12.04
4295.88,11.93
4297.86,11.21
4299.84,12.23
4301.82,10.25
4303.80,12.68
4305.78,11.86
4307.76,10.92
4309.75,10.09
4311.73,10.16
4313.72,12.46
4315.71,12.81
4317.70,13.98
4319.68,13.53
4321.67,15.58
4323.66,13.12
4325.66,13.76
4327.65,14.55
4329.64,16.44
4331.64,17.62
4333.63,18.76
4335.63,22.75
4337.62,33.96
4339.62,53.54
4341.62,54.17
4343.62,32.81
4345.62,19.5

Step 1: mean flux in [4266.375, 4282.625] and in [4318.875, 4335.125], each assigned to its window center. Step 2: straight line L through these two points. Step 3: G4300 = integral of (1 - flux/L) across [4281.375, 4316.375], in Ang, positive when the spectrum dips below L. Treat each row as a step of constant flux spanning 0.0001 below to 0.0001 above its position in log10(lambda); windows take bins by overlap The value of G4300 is 6.6 Ang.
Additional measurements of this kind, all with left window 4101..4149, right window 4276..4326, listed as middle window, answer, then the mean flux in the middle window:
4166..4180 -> 1.71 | 12.5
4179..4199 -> 1.19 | 13.1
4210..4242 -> -1.68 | 14.1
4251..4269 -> -0.77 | 13.5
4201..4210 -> 0.33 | 13.2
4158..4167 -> 1.21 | 12.4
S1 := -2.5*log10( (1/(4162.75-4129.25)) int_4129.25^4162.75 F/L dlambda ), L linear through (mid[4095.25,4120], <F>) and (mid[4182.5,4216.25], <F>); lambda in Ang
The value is 0.24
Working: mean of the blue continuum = 18.8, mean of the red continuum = 13.2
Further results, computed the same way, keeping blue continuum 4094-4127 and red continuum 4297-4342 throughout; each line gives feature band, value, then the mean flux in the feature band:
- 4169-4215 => 0.32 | 13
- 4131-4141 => 0.31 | 13.2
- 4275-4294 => 0.37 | 12.6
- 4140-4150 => 0.26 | 13.8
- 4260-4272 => 0.30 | 13.3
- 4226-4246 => 0.22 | 14.3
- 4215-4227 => 0.25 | 13.9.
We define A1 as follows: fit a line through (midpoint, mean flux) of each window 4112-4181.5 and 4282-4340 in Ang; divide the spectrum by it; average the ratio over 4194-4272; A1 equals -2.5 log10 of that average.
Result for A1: 0.036 mag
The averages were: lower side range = 13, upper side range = 14.9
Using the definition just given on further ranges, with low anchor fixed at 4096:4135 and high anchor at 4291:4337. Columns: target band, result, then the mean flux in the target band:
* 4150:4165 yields 0.23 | 12.9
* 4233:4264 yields 0.10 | 13.3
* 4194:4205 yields 0.17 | 13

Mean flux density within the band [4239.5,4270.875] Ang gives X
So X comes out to 13.2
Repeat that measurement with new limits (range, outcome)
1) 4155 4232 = 13.3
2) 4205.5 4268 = 13.6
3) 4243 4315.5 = 12.5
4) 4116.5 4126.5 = 12.4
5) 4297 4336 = 13.6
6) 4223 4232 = 15.1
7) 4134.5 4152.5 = 13.7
